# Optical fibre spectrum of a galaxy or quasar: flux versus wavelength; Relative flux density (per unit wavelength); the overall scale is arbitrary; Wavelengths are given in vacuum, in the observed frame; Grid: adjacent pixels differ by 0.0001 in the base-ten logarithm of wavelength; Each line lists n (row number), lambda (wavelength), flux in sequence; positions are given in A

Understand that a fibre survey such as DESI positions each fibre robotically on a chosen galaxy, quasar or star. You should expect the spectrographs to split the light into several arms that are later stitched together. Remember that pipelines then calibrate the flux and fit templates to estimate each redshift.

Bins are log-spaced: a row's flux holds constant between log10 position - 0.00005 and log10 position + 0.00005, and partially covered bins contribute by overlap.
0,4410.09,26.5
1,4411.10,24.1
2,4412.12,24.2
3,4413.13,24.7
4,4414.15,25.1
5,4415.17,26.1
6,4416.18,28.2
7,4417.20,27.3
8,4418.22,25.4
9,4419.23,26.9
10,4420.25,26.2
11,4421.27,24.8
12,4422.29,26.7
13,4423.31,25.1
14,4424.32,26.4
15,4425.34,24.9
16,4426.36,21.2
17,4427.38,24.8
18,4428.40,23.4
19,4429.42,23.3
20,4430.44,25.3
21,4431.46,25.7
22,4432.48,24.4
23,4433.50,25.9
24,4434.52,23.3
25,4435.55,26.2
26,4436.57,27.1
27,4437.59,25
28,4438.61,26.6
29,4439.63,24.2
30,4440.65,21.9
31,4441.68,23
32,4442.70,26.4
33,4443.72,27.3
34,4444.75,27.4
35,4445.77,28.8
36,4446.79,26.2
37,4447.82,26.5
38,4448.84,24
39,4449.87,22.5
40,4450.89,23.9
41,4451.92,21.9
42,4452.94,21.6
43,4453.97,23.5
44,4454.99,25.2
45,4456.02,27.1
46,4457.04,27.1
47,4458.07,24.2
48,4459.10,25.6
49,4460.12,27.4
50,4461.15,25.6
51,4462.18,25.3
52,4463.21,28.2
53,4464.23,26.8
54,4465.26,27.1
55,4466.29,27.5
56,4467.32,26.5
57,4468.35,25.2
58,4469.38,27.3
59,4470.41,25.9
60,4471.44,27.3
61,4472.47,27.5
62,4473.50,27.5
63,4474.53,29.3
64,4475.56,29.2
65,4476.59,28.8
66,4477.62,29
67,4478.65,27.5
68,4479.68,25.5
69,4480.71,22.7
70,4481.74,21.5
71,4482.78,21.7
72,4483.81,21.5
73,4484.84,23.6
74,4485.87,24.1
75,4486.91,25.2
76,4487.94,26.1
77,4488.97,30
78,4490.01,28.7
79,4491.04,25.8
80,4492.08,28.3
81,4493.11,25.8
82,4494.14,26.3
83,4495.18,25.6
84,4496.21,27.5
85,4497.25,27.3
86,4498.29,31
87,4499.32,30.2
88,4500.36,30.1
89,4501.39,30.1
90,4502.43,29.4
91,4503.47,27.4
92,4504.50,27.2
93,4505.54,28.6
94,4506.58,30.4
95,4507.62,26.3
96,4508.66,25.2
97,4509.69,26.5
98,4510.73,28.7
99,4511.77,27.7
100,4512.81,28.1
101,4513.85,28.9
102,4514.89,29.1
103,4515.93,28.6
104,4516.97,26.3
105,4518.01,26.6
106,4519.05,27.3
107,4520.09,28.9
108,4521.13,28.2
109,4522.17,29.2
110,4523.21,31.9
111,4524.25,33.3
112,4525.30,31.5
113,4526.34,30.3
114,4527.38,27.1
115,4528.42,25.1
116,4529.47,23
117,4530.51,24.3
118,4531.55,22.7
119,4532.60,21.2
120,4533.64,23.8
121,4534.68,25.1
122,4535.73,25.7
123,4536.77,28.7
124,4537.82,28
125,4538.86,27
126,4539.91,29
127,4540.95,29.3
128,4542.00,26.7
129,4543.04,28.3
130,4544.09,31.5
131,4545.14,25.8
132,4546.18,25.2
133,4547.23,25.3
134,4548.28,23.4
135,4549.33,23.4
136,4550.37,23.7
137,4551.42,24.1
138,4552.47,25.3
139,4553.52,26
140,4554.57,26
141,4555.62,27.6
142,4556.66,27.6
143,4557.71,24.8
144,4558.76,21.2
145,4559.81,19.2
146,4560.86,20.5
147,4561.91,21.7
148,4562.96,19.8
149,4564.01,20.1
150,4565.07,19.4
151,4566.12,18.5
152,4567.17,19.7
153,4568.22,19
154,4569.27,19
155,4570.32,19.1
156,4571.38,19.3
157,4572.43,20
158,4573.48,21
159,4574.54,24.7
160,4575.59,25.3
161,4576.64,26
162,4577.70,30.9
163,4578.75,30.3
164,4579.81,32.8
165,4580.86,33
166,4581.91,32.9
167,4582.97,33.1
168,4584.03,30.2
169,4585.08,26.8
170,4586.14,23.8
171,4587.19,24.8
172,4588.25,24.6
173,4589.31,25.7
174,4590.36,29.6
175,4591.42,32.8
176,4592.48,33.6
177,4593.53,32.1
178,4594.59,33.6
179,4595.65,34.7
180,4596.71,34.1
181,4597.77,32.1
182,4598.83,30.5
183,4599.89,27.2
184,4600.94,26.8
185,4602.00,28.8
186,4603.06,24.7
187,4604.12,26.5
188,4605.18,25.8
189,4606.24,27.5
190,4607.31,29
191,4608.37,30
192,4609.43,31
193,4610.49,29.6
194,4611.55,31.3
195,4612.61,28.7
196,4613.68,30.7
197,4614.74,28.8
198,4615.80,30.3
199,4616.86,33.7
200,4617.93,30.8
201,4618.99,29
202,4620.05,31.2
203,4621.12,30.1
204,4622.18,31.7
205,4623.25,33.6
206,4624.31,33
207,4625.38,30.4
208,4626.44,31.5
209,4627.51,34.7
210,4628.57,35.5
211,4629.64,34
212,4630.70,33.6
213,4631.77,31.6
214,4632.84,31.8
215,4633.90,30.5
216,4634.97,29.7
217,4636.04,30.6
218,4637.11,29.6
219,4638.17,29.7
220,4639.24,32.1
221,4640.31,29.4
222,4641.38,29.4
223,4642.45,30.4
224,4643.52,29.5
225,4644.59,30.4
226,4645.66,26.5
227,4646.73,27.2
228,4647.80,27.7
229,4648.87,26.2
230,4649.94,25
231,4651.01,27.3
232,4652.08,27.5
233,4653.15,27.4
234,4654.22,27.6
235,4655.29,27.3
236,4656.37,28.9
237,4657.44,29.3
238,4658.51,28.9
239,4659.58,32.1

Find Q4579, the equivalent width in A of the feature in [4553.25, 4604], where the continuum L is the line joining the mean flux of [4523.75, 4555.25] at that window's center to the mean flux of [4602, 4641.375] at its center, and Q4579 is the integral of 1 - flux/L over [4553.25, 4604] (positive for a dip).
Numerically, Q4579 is 4.0 A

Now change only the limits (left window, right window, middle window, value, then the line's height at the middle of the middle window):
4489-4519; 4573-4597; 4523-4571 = 6.7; 28.7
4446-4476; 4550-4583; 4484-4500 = -1.0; 25.4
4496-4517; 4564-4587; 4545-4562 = 1.2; 26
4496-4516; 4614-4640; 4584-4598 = 0.4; 30.6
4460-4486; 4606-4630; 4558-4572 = 4.5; 29.3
